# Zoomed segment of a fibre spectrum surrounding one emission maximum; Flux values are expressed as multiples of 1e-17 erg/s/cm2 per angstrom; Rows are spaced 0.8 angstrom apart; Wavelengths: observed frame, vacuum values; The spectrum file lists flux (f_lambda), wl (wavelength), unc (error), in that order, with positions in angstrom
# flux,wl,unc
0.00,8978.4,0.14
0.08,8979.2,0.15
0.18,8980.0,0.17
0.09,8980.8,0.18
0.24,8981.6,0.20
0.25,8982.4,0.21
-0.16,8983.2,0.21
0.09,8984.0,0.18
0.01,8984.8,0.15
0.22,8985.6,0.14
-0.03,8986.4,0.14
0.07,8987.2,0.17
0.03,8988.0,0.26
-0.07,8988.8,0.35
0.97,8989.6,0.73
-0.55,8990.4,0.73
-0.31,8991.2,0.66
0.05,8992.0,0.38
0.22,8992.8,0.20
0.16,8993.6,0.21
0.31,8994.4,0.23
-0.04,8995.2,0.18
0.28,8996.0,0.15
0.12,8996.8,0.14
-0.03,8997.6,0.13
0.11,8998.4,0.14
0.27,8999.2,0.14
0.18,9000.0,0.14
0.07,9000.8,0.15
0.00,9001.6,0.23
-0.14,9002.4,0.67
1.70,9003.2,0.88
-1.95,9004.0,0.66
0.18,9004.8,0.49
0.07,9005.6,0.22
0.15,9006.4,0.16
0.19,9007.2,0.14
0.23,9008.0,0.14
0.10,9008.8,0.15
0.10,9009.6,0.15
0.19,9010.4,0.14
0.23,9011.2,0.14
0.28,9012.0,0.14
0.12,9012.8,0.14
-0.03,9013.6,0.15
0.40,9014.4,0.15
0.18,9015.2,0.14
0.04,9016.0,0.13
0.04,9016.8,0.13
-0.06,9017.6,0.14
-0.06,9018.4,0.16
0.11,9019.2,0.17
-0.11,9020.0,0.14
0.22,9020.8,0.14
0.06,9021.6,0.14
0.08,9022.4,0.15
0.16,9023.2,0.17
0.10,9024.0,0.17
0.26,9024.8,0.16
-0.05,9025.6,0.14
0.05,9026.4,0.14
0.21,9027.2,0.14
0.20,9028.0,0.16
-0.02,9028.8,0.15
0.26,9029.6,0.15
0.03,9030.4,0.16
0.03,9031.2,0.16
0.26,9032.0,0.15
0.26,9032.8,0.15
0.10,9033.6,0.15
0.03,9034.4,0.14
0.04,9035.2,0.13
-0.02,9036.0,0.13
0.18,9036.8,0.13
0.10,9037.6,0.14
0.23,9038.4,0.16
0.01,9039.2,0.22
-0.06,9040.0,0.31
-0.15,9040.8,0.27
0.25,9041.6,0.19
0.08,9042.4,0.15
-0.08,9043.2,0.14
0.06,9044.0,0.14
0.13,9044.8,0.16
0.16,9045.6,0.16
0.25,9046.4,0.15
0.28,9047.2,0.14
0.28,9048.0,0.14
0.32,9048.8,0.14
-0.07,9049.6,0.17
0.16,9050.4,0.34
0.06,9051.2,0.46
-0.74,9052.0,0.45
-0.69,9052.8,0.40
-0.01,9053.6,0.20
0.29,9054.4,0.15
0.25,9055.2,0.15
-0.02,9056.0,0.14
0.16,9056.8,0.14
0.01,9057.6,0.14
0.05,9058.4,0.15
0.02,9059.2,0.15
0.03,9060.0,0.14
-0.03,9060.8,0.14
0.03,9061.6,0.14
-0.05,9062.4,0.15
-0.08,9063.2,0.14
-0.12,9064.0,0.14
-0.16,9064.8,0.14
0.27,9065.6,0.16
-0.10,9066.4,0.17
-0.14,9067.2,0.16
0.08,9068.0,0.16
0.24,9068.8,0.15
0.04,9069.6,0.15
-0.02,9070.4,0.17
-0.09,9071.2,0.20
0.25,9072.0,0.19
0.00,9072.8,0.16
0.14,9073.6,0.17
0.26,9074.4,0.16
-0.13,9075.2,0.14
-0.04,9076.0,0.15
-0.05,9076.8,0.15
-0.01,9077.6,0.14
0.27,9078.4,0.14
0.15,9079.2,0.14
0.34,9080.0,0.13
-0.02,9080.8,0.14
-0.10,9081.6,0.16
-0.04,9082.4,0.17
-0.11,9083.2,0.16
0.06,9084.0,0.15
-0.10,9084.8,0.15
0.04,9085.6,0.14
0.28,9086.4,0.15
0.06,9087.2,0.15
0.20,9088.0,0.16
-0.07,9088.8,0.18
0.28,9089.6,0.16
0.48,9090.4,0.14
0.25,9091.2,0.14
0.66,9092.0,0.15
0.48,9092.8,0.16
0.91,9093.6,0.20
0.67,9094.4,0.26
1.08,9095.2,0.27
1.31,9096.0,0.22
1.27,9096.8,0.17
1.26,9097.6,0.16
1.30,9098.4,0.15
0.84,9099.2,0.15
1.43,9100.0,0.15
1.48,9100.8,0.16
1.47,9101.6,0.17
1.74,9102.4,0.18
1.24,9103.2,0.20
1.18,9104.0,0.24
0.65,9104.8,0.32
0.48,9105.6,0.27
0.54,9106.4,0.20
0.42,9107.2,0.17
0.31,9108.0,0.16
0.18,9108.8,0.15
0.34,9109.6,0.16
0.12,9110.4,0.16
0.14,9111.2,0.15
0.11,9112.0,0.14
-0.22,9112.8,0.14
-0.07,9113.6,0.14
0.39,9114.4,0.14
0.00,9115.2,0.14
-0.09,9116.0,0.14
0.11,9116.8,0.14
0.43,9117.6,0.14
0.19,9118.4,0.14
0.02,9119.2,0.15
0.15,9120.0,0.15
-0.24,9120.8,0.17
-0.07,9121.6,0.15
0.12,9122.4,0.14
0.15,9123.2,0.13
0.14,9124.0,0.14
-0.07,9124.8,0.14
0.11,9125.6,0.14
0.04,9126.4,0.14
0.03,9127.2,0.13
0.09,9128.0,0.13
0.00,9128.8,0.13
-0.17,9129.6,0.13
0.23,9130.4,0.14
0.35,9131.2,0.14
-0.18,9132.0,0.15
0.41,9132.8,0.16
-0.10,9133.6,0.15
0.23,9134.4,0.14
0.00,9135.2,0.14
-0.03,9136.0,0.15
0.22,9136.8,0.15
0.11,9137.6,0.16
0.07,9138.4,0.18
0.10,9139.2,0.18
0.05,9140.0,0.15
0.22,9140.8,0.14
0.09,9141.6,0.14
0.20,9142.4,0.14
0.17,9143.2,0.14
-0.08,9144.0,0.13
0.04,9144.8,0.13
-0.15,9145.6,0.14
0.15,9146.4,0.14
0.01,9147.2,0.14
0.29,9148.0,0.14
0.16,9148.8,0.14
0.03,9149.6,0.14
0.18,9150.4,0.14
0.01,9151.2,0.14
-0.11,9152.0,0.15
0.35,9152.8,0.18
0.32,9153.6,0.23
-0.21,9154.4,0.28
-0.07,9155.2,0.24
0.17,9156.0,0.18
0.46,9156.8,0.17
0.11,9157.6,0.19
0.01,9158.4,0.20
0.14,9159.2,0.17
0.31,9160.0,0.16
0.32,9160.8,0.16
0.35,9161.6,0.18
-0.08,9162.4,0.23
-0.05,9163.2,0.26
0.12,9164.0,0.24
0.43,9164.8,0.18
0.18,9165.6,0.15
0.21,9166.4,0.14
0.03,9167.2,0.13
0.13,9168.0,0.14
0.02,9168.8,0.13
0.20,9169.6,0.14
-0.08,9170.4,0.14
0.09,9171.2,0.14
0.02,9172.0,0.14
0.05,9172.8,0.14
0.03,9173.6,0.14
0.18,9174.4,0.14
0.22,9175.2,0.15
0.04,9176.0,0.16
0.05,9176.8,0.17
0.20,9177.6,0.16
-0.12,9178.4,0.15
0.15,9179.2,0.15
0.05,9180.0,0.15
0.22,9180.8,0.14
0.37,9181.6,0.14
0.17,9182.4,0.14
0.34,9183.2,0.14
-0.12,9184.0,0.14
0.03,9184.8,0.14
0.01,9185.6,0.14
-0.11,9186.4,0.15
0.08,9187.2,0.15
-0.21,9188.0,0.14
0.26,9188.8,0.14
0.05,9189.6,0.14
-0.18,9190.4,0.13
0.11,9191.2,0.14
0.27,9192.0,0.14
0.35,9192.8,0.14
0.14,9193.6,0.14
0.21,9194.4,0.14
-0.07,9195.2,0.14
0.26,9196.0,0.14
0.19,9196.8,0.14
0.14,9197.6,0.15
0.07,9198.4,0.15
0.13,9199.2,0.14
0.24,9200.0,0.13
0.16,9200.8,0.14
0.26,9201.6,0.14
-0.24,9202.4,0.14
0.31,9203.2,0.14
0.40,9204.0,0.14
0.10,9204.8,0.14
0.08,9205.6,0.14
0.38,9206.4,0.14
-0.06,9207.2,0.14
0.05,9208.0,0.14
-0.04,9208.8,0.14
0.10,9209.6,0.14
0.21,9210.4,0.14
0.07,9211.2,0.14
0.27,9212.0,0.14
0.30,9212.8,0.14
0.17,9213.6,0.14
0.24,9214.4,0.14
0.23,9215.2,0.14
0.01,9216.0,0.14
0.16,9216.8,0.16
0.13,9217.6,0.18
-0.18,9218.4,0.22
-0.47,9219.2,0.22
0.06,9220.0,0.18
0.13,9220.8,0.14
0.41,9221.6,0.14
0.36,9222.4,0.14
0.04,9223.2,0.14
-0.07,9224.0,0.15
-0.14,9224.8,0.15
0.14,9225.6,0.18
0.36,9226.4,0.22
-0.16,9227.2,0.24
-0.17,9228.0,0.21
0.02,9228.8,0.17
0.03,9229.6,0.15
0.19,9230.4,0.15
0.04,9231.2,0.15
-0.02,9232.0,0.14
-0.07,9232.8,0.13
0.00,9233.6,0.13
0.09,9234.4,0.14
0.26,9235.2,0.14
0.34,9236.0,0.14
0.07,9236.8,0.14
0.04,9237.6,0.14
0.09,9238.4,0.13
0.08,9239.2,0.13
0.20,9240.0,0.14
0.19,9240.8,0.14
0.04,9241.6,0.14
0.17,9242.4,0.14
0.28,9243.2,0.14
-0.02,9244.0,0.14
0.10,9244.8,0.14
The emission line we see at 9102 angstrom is [O II] 3727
